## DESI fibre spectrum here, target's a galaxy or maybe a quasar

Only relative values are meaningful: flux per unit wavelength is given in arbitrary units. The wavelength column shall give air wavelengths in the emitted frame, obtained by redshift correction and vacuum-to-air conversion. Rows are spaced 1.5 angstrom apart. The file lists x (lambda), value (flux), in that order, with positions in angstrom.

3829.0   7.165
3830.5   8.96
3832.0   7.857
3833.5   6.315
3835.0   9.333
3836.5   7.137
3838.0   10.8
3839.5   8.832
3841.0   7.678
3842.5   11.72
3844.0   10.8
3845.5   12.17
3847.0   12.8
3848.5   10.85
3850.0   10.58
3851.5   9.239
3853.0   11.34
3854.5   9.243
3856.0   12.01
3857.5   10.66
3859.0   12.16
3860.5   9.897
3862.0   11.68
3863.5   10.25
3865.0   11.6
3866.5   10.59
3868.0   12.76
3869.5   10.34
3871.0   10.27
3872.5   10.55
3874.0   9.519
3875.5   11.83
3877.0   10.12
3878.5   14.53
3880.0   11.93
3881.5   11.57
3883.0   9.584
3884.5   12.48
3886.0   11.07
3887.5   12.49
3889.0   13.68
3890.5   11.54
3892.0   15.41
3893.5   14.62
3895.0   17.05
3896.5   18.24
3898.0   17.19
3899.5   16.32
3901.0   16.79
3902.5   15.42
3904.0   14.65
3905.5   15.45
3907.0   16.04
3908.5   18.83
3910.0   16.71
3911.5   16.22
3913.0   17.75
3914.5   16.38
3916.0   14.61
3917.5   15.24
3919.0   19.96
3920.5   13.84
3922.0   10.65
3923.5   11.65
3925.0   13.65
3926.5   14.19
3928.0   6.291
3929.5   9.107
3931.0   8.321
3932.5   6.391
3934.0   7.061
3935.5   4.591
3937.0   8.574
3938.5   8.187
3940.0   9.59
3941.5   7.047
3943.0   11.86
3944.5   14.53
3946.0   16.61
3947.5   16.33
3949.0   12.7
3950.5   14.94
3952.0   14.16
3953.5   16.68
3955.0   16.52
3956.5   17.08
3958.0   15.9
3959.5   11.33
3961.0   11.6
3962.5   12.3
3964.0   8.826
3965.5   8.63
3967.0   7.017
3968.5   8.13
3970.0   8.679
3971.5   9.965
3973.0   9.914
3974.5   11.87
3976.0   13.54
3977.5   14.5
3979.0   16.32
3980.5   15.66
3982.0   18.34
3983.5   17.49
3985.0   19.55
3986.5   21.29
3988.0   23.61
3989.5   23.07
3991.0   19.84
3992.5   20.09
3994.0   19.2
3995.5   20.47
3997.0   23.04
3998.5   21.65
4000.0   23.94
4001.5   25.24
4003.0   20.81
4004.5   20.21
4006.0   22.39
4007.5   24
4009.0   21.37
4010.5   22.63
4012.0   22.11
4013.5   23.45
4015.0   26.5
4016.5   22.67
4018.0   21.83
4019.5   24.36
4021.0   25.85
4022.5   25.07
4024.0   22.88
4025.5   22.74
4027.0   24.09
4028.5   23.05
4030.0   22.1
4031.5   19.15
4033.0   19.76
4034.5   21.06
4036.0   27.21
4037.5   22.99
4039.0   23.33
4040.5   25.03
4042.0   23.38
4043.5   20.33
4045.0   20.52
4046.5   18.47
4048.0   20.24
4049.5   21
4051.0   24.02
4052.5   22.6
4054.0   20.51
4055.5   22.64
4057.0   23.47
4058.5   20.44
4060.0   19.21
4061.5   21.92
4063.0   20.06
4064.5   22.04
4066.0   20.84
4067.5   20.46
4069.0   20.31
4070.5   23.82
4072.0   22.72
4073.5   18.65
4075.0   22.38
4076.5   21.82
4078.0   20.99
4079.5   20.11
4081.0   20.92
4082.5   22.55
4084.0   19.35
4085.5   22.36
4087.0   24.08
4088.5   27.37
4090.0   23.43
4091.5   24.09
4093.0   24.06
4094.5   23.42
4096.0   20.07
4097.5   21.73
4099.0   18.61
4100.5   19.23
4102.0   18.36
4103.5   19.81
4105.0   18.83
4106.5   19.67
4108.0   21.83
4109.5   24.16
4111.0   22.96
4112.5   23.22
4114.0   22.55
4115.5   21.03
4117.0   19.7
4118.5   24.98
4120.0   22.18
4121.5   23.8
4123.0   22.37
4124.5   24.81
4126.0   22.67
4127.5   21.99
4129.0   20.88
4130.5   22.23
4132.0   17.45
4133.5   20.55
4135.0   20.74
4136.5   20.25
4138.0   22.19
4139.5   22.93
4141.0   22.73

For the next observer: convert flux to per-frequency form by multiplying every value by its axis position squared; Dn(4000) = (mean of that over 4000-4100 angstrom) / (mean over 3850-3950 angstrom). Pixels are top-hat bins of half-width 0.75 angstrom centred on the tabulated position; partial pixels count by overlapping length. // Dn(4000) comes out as 1.91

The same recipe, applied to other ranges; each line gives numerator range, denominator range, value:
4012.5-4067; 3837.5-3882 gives 2.24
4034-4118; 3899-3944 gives 1.85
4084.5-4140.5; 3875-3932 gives 1.74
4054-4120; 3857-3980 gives 1.87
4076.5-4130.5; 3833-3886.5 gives 2.32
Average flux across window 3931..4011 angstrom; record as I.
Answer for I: 15.3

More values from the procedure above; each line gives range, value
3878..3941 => 13.2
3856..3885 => 11.2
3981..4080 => 21.9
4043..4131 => 21.7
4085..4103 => 22.2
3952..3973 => 11.8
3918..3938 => 10.4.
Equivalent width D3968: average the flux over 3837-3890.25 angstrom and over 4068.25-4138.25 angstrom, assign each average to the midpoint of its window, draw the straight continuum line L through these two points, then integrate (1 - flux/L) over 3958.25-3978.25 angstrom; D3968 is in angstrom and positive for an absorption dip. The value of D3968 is 6.5 angstrom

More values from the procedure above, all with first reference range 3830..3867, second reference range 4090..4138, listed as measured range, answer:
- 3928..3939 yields 5.14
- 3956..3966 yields 1.86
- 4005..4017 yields -4.13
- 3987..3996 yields -2.62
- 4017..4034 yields -4.78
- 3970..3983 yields 1.80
